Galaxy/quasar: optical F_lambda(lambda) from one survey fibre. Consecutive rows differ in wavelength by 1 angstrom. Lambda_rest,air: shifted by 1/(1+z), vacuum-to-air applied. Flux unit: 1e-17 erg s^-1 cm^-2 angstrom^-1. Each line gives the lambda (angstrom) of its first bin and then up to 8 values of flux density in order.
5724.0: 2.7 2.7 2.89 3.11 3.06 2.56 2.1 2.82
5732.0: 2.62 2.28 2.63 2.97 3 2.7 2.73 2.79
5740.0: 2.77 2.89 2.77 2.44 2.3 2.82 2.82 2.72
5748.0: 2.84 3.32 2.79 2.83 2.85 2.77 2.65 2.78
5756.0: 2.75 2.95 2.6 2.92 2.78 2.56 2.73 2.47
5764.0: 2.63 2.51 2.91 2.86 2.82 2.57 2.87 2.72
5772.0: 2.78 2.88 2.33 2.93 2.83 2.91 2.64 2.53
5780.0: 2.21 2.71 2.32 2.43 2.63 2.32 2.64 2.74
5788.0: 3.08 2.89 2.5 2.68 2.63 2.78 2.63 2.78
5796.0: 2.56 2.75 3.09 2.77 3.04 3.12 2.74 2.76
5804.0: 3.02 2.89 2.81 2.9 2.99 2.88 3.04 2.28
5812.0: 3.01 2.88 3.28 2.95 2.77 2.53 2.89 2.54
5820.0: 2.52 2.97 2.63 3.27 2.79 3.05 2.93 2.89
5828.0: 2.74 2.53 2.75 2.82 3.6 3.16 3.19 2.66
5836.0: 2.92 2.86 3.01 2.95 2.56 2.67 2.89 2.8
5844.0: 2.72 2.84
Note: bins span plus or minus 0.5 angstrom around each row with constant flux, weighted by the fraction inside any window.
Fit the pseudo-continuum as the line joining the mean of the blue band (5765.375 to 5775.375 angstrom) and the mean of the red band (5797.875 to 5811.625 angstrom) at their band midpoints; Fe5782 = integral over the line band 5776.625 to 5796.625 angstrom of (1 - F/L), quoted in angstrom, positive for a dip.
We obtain 1.3 angstrom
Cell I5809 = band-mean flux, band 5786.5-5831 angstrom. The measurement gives 2.82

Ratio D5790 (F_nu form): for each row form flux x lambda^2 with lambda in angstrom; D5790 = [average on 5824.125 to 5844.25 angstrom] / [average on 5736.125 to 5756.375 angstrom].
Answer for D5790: 1.1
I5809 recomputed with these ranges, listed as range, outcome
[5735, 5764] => 2.76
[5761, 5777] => 2.72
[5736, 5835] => 2.78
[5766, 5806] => 2.73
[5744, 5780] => 2.75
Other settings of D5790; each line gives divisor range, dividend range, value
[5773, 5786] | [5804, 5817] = 1.13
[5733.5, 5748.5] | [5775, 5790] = 0.98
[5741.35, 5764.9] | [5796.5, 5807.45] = 1.08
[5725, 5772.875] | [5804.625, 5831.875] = 1.06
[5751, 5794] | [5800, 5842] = 1.09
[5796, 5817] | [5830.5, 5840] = 1.05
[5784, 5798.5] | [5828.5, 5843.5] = 1.08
